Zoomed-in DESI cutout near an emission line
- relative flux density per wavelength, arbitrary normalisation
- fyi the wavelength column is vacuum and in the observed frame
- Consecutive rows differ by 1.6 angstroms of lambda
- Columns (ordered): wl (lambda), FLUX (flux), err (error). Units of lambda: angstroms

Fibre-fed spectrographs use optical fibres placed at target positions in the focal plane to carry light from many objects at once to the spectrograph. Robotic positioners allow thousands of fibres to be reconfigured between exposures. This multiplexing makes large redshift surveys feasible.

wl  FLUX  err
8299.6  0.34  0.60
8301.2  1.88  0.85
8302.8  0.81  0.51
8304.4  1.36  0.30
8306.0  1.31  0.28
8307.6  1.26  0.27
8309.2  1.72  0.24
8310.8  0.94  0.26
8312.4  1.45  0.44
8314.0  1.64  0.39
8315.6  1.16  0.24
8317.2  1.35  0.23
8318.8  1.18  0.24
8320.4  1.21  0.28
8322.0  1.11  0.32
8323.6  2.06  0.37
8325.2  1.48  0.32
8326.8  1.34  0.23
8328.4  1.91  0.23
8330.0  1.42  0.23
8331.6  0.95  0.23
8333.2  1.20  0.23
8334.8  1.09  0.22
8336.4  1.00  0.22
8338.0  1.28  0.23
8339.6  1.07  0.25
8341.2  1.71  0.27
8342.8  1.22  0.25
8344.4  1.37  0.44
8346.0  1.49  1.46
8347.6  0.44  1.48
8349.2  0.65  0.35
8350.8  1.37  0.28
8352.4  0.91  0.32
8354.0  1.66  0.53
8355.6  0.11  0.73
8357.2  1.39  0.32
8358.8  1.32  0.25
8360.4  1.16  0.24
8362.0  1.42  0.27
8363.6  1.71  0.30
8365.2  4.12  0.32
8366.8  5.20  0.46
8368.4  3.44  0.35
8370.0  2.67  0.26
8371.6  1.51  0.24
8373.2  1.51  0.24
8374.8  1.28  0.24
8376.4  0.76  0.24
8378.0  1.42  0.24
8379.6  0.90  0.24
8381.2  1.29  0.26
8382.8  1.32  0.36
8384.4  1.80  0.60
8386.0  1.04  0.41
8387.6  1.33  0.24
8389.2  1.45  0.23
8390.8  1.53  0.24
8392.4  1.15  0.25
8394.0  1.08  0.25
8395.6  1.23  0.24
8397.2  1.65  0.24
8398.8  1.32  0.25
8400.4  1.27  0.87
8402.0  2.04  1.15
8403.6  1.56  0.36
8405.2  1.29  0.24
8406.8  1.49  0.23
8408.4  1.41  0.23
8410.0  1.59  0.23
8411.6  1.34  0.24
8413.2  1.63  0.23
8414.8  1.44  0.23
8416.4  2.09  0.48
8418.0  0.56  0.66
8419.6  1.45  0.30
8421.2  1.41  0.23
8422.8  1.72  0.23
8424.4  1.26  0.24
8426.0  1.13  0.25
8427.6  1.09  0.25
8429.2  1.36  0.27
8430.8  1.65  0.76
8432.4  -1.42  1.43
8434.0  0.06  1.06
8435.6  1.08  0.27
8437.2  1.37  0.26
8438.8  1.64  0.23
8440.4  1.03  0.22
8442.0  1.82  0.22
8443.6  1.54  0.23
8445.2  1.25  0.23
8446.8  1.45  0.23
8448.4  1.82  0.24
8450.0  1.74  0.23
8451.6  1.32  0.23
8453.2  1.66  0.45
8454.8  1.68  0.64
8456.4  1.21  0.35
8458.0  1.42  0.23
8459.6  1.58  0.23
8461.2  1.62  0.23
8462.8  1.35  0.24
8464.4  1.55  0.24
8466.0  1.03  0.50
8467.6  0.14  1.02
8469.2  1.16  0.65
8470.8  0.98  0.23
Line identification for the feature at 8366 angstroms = Hgamma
